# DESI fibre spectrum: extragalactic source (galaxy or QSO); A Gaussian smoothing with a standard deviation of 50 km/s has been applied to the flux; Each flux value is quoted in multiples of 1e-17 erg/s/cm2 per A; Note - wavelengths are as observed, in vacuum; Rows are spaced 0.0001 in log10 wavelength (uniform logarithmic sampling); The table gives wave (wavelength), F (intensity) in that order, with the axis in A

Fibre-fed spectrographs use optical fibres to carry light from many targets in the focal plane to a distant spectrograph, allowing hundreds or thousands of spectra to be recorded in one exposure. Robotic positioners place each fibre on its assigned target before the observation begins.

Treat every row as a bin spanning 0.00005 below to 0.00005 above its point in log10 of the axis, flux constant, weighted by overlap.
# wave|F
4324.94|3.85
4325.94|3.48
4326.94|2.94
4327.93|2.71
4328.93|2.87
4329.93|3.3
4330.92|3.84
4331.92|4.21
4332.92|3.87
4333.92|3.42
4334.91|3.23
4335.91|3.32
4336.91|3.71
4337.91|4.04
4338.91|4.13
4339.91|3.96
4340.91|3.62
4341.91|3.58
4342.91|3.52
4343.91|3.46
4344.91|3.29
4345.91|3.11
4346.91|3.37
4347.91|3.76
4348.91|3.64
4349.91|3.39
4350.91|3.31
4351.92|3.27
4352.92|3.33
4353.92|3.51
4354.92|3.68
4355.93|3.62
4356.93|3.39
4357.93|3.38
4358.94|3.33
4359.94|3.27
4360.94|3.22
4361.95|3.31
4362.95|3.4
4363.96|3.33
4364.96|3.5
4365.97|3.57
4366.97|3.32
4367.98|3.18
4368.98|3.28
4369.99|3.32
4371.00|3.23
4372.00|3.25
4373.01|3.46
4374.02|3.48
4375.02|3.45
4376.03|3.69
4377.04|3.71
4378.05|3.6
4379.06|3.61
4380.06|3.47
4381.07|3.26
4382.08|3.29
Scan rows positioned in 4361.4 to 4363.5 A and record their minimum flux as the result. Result 3.31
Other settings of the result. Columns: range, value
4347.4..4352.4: 3.27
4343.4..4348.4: 3.11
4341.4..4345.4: 3.29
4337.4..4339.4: 4.04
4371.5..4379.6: 3.25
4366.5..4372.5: 3.18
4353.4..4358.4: 3.38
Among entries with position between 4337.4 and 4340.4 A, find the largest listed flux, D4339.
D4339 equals 4.13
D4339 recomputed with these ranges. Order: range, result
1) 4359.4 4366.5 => 3.57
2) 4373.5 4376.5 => 3.69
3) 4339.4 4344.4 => 3.96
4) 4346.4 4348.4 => 3.76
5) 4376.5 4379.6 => 3.71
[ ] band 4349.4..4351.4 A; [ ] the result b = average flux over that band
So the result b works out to 3.36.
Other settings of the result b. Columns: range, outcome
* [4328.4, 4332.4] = 3.54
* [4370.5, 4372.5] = 3.25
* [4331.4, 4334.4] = 3.83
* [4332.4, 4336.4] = 3.47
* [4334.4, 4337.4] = 3.42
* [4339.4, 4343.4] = 3.67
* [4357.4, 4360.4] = 3.33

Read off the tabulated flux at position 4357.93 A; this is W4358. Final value 3.38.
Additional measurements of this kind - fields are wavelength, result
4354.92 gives 3.68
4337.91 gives 4.04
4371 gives 3.23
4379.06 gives 3.61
